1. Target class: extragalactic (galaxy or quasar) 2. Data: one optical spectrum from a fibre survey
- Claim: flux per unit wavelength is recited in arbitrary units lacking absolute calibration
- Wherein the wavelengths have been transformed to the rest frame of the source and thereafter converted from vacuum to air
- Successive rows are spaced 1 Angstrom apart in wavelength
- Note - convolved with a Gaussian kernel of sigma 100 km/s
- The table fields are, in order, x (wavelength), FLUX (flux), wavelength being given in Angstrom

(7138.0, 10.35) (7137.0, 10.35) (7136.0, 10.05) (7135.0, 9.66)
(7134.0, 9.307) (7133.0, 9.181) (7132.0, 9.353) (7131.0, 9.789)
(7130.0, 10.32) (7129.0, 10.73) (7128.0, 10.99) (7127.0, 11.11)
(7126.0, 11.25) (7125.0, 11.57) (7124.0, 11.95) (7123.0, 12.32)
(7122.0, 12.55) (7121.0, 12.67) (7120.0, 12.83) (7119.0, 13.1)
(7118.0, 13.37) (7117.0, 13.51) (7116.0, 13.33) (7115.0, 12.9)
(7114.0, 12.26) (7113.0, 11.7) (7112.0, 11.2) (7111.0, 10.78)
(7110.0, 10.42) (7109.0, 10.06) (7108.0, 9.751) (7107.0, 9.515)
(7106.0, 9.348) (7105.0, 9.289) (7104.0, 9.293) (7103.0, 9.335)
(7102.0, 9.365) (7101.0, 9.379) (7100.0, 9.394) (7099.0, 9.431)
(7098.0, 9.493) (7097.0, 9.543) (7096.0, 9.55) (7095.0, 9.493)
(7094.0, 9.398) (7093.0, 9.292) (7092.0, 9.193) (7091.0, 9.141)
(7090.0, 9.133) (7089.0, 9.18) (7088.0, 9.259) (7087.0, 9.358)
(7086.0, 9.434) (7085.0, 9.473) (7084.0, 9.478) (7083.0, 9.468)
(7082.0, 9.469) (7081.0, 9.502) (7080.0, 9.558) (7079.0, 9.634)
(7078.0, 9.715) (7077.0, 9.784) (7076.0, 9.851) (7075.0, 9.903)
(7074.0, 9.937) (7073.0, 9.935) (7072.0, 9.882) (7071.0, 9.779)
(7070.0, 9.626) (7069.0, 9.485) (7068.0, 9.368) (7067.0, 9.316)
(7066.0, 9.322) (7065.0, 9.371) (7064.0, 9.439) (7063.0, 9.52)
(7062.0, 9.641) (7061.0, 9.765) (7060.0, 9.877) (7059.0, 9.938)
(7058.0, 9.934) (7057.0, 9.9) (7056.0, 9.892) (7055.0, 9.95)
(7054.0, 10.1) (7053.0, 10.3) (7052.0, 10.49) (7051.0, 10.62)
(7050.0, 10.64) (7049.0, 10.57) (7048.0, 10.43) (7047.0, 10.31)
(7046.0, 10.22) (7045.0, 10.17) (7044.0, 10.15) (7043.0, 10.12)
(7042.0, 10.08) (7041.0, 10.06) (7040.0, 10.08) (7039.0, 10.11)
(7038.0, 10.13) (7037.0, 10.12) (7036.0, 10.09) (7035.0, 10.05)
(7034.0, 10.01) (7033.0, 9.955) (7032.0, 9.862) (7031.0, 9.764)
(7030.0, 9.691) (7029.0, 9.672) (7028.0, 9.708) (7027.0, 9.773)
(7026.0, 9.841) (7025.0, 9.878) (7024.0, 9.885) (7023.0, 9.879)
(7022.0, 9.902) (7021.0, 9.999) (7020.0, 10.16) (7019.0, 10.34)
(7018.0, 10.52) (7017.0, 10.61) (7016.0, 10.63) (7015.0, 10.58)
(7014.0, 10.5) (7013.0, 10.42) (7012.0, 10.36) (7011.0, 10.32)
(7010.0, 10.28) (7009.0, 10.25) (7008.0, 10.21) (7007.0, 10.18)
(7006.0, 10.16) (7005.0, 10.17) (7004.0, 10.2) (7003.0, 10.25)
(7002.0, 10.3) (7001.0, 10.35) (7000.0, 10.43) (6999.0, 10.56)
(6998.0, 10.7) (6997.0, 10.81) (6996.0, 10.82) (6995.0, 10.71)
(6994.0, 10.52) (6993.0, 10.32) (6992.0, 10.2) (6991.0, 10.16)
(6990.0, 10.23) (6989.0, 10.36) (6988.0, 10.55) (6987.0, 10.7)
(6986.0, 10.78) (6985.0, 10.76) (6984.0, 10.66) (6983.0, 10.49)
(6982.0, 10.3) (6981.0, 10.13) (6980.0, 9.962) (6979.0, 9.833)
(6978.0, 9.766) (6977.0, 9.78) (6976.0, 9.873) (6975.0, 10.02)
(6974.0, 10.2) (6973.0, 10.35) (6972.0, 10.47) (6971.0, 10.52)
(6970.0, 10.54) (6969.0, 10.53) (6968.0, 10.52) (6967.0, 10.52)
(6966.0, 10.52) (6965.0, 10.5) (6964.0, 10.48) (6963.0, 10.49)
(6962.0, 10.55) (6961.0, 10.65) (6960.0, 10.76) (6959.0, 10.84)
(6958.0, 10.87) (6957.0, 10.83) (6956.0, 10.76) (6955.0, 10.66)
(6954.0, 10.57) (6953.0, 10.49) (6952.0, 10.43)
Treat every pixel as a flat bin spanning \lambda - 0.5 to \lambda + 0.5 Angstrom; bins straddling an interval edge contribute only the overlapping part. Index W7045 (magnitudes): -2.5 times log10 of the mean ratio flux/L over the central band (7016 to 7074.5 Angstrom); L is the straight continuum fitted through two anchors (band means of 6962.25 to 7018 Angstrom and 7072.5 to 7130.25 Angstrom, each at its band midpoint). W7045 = 0.04 mag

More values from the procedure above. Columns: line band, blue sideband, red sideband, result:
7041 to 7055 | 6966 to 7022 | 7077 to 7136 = 0.01 mag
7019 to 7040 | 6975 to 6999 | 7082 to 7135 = 0.05 mag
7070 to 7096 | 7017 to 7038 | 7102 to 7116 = 0.09 mag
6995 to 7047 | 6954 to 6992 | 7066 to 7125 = 0.02 mag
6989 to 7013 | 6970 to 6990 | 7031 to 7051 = -0.01 mag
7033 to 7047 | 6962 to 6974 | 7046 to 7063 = 0.01 mag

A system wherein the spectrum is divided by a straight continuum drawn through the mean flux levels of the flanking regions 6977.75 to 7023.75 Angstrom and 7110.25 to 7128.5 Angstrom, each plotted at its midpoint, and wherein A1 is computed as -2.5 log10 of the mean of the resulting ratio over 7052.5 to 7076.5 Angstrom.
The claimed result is 0.16 mag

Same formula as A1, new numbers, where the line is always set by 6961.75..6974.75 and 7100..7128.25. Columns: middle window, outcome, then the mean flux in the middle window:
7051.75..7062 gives 0.10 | 9.98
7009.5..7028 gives 0.05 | 10.2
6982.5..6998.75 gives 0.00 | 10.5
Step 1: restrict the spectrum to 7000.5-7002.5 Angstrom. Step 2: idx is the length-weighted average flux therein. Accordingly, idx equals 10.3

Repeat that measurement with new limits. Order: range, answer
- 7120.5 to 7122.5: 12.6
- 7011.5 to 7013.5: 10.4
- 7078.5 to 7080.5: 9.6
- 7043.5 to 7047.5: 10.2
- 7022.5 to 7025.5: 9.88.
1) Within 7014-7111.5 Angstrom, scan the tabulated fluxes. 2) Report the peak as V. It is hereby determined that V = 10.78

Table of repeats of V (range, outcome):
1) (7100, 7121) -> 13.51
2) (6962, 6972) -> 10.55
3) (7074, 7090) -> 9.937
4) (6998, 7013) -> 10.7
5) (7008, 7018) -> 10.63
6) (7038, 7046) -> 10.22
